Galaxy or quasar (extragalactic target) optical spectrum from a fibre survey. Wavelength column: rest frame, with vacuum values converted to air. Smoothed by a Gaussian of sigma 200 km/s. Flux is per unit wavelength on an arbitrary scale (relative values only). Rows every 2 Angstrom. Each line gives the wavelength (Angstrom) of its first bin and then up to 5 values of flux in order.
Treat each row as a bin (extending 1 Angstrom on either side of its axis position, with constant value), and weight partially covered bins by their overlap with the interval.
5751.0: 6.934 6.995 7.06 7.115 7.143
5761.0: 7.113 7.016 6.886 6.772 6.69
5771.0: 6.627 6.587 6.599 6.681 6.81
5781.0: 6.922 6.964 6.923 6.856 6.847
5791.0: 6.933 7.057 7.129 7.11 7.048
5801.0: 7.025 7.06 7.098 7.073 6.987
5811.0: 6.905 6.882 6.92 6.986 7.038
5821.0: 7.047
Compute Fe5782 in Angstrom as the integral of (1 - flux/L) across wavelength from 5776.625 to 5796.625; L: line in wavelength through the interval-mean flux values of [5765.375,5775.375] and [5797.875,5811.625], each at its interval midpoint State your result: -0.2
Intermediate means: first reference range 6.67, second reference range 7.03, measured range 6.93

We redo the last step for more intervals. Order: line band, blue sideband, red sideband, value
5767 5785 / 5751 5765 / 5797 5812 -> 0.8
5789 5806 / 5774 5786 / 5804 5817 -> -0.3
